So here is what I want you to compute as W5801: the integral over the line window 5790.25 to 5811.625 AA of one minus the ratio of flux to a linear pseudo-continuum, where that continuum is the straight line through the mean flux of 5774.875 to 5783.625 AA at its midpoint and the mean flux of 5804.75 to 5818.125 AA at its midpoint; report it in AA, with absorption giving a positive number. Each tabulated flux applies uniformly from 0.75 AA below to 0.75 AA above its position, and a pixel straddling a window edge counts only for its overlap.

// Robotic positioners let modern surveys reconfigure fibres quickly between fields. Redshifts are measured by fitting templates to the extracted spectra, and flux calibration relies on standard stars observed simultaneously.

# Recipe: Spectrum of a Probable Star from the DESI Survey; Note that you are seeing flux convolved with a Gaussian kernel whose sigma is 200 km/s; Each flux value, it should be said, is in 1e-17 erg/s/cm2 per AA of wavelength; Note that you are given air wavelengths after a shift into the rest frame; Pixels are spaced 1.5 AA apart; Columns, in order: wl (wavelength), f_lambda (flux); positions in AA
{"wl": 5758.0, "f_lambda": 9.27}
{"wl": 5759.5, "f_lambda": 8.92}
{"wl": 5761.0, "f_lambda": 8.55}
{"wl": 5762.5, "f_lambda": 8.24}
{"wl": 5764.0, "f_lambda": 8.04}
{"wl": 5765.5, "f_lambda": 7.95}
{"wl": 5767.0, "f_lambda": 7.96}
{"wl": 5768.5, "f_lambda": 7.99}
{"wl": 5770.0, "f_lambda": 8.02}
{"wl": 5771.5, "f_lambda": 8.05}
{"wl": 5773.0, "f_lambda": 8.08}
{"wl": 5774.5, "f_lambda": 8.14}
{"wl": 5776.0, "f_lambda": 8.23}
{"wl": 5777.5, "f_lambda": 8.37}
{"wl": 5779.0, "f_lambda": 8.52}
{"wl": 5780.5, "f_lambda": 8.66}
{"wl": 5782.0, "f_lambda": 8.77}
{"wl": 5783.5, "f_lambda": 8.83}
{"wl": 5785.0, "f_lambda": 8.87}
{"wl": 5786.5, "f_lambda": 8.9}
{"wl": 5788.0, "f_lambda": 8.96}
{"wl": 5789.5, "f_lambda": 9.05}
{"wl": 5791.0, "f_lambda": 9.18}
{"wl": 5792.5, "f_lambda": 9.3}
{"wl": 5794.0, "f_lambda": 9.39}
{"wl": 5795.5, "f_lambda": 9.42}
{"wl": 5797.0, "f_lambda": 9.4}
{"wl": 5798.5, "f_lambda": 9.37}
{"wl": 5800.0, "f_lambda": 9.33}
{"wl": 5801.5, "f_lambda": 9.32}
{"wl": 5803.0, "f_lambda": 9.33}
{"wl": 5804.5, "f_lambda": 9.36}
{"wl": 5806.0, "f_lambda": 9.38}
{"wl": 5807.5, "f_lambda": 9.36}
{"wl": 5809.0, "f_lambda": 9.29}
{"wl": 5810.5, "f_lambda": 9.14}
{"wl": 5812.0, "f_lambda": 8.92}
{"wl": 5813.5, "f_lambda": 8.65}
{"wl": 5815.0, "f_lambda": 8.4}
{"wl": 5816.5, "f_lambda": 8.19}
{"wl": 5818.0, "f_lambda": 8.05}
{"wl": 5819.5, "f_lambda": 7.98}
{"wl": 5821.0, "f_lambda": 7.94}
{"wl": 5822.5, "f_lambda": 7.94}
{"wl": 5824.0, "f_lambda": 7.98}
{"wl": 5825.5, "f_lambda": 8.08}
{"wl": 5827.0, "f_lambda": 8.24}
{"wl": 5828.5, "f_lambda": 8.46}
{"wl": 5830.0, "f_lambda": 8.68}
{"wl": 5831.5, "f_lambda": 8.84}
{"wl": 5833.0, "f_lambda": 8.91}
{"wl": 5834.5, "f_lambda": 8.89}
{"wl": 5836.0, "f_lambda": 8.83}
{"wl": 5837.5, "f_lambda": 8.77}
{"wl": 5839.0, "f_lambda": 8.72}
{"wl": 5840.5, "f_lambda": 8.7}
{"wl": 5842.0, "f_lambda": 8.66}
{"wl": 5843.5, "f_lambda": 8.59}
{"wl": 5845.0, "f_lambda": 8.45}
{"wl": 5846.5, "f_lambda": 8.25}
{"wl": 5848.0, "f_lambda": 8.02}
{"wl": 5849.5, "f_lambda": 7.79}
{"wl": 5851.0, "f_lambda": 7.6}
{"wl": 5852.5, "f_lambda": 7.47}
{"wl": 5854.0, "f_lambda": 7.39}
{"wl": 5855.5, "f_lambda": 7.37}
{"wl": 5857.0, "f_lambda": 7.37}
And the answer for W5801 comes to -1.4 AA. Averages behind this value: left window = 8.53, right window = 8.88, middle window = 9.32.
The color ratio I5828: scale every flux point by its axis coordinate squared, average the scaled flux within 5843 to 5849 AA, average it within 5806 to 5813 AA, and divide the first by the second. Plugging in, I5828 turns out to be 0.91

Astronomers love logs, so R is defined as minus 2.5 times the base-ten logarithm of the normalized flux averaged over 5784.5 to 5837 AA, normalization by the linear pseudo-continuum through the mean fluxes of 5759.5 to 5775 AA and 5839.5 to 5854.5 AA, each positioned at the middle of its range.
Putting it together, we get -0.09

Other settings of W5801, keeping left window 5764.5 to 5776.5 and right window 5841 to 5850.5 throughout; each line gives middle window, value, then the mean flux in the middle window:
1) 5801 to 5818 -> -1.7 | 8.98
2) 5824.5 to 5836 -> -0.5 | 8.59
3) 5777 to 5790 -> -1.1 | 8.77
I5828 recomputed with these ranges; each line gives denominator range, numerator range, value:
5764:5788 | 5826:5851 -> 1.04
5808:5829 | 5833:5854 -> 1.00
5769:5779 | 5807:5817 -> 1.10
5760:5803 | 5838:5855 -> 0.96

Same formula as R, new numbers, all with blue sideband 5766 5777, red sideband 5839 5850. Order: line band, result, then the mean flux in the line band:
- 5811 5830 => 0.00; 8.27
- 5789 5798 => -0.14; 9.3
